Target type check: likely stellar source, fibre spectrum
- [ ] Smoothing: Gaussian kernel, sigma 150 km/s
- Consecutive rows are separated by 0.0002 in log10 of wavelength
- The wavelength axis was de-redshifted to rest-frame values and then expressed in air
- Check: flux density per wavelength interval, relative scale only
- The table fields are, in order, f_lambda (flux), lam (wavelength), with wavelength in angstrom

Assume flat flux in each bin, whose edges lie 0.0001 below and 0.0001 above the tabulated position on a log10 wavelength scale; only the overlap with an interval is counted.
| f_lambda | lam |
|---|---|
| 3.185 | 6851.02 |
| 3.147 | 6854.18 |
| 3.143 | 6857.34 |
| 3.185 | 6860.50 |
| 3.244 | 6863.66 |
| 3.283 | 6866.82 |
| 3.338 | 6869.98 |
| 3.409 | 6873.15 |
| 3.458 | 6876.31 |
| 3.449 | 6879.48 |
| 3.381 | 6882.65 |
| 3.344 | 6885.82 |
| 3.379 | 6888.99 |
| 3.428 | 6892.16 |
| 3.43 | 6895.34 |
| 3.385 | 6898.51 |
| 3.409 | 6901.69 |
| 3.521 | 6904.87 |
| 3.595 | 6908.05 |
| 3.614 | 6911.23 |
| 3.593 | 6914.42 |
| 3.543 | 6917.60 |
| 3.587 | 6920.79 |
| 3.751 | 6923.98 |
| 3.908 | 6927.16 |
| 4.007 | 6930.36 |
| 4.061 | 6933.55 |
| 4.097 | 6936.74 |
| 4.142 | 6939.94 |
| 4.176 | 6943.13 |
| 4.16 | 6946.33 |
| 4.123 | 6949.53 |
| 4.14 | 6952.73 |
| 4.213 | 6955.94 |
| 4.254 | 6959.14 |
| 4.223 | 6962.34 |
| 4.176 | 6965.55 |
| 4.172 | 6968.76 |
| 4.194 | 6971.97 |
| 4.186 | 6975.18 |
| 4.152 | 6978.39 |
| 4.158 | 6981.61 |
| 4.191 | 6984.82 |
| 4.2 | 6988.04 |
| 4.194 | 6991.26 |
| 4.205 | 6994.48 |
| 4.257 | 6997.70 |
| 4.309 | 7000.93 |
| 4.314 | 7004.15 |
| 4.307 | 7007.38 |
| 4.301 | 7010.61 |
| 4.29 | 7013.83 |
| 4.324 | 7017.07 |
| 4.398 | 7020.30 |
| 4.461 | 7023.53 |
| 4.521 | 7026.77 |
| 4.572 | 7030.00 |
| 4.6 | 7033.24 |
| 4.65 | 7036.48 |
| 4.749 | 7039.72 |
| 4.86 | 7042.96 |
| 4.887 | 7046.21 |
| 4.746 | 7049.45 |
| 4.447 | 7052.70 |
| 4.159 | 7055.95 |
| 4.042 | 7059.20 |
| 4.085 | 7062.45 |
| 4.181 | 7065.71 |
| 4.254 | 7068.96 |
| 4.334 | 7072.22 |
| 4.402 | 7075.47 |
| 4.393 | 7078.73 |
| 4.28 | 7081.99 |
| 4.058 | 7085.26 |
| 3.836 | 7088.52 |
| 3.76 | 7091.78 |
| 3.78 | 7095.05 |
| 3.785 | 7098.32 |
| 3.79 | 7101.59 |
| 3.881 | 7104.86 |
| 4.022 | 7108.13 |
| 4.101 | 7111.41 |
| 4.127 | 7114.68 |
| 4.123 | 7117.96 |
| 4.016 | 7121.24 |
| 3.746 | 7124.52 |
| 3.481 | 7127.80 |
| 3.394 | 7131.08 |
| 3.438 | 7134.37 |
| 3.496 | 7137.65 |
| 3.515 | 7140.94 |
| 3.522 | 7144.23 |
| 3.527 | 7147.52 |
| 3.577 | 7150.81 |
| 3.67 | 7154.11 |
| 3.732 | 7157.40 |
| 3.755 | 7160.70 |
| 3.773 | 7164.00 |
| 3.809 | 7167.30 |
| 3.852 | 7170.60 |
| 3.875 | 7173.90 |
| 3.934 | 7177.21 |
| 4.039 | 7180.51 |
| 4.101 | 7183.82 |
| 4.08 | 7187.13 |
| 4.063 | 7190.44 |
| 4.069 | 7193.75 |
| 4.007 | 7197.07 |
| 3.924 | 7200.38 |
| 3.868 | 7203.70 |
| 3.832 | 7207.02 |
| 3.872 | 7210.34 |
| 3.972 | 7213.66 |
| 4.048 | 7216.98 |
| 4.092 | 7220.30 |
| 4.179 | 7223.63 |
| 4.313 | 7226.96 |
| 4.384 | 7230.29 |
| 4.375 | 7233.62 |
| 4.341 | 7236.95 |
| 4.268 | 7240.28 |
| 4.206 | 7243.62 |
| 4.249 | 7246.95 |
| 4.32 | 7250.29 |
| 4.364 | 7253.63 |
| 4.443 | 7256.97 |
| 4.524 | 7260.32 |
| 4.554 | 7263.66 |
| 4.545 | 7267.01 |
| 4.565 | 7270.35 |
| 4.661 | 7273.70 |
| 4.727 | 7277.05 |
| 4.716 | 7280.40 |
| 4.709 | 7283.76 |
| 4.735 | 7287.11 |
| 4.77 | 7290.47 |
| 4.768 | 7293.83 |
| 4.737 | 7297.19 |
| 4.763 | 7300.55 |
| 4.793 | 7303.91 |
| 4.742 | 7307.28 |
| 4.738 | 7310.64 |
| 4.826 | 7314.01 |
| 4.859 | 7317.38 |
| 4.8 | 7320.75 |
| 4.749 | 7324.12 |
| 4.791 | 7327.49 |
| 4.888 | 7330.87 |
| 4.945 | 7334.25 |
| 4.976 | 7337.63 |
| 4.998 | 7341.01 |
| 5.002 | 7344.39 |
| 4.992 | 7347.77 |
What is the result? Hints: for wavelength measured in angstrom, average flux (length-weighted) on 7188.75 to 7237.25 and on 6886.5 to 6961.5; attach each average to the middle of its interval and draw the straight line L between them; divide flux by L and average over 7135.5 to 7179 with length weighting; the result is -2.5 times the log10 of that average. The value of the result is 0.09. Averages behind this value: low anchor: 3.8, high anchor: 4.08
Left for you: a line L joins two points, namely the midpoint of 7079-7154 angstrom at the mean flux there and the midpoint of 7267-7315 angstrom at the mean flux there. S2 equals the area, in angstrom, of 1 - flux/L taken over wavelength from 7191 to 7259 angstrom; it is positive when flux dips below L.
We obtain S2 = 3.4 angstrom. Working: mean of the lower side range 3.79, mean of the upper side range 4.72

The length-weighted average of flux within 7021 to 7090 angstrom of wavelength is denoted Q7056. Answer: 4.41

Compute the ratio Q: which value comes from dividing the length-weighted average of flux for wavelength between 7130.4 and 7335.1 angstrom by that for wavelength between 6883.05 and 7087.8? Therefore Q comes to 1.0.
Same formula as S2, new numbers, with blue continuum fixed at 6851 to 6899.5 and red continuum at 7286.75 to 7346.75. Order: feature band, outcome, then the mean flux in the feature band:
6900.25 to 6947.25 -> -4.20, 3.81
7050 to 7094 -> -2.03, 4.18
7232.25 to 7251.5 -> 1.20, 4.29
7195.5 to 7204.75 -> 1.04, 3.94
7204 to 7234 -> 2.68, 4.1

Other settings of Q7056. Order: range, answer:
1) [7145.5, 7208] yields 3.87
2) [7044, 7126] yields 4.13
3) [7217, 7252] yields 4.26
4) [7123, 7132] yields 3.55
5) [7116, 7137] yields 3.7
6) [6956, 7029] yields 4.27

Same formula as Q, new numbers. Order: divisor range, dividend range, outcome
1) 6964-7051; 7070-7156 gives 0.88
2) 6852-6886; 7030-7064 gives 1.37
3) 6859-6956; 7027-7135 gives 1.14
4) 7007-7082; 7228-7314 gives 1.03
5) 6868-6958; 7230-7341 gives 1.25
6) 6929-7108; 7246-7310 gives 1.09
